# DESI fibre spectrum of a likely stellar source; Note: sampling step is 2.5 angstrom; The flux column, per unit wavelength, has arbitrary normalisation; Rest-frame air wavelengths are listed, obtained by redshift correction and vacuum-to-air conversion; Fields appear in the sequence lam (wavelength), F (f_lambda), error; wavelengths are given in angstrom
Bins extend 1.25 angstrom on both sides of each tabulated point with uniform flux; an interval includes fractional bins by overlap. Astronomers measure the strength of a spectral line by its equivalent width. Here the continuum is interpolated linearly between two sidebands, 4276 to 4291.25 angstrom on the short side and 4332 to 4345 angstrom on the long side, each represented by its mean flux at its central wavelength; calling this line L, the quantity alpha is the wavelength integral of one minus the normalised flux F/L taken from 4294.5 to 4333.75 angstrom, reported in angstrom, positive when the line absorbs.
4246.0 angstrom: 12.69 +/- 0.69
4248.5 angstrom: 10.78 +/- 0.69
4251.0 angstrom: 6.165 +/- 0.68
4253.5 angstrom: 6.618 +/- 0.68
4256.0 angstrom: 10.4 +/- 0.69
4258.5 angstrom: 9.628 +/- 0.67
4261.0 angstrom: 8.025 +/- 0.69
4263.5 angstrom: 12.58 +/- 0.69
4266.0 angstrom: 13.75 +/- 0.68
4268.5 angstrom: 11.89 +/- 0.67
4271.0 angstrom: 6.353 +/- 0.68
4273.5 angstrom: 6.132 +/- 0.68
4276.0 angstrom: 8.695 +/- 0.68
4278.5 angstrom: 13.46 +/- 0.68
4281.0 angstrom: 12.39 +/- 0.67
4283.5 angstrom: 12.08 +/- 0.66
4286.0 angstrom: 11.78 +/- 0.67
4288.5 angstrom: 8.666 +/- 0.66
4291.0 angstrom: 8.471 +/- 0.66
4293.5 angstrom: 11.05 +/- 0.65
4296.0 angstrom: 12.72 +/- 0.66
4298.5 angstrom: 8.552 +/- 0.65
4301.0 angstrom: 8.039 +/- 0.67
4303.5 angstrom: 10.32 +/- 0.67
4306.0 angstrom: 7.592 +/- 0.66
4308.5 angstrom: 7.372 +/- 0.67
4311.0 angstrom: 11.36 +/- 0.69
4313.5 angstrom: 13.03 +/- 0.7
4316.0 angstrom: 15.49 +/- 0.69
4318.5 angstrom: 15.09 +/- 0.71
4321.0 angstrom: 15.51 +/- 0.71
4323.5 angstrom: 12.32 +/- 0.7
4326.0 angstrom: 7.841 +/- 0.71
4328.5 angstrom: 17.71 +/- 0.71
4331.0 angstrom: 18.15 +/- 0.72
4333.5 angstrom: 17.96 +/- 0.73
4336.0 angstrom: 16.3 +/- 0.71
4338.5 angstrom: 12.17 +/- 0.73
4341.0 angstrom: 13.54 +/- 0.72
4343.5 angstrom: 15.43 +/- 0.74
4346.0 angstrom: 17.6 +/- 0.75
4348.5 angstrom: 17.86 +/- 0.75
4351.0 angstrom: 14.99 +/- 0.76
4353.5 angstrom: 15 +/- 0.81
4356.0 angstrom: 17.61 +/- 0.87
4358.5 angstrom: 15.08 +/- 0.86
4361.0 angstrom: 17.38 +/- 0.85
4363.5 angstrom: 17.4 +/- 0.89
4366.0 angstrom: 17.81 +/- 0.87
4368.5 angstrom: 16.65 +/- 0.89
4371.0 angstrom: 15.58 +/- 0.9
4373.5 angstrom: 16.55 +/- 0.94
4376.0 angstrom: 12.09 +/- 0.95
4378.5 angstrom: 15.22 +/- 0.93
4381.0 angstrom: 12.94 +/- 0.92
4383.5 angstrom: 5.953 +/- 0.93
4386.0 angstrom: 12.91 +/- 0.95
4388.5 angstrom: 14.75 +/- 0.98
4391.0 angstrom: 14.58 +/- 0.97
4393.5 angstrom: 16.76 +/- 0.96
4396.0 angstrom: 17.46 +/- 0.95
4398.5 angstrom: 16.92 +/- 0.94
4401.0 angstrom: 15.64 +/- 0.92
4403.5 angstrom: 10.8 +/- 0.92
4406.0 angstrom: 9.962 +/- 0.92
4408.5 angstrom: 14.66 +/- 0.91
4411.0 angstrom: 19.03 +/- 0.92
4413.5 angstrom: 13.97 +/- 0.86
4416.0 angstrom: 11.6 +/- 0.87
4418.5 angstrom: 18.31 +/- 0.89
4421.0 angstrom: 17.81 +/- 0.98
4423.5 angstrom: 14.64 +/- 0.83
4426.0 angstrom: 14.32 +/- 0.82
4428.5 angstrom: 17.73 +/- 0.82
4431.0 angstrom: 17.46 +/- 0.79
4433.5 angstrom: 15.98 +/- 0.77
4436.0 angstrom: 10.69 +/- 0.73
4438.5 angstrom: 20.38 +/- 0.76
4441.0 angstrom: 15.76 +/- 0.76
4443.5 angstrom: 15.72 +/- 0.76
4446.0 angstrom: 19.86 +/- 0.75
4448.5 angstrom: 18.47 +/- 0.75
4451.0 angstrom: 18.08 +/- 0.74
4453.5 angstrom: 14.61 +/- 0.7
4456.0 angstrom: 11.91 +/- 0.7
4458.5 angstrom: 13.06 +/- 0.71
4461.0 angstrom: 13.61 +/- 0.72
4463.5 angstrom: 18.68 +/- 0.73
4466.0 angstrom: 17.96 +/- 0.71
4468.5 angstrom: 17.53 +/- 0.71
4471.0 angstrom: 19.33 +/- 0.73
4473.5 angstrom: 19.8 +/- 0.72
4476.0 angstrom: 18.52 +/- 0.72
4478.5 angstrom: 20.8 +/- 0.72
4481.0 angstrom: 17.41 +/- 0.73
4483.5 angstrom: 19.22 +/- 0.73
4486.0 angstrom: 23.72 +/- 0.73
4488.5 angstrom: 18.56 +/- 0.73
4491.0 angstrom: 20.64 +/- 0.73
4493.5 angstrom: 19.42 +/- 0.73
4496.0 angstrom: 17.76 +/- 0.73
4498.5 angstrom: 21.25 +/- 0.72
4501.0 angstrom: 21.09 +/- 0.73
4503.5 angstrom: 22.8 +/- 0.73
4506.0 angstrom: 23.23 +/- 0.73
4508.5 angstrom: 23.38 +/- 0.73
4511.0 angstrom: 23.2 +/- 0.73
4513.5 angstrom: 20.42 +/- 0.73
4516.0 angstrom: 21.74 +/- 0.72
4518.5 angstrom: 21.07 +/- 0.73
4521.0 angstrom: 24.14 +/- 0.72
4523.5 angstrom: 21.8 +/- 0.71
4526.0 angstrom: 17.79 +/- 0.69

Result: 3.5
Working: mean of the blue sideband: 11.1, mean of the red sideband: 15.2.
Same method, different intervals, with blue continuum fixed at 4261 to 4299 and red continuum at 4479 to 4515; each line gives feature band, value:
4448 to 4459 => 2.1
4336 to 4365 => -4.1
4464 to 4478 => 0.6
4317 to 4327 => -0.3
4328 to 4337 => -3.1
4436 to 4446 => 0.8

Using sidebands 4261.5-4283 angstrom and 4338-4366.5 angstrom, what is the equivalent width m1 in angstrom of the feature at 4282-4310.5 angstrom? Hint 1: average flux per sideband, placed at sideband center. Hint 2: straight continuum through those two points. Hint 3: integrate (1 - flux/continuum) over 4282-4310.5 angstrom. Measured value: 5.62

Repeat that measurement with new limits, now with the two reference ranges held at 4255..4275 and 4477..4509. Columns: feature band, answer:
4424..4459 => 4.11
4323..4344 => -2.53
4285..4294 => 0.92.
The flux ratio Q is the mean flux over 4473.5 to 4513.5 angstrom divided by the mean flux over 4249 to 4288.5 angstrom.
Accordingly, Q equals 2.08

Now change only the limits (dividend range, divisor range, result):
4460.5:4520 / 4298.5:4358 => 1.47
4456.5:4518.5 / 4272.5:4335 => 1.68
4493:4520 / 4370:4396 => 1.55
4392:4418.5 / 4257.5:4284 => 1.43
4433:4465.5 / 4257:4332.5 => 1.42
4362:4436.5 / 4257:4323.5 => 1.38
